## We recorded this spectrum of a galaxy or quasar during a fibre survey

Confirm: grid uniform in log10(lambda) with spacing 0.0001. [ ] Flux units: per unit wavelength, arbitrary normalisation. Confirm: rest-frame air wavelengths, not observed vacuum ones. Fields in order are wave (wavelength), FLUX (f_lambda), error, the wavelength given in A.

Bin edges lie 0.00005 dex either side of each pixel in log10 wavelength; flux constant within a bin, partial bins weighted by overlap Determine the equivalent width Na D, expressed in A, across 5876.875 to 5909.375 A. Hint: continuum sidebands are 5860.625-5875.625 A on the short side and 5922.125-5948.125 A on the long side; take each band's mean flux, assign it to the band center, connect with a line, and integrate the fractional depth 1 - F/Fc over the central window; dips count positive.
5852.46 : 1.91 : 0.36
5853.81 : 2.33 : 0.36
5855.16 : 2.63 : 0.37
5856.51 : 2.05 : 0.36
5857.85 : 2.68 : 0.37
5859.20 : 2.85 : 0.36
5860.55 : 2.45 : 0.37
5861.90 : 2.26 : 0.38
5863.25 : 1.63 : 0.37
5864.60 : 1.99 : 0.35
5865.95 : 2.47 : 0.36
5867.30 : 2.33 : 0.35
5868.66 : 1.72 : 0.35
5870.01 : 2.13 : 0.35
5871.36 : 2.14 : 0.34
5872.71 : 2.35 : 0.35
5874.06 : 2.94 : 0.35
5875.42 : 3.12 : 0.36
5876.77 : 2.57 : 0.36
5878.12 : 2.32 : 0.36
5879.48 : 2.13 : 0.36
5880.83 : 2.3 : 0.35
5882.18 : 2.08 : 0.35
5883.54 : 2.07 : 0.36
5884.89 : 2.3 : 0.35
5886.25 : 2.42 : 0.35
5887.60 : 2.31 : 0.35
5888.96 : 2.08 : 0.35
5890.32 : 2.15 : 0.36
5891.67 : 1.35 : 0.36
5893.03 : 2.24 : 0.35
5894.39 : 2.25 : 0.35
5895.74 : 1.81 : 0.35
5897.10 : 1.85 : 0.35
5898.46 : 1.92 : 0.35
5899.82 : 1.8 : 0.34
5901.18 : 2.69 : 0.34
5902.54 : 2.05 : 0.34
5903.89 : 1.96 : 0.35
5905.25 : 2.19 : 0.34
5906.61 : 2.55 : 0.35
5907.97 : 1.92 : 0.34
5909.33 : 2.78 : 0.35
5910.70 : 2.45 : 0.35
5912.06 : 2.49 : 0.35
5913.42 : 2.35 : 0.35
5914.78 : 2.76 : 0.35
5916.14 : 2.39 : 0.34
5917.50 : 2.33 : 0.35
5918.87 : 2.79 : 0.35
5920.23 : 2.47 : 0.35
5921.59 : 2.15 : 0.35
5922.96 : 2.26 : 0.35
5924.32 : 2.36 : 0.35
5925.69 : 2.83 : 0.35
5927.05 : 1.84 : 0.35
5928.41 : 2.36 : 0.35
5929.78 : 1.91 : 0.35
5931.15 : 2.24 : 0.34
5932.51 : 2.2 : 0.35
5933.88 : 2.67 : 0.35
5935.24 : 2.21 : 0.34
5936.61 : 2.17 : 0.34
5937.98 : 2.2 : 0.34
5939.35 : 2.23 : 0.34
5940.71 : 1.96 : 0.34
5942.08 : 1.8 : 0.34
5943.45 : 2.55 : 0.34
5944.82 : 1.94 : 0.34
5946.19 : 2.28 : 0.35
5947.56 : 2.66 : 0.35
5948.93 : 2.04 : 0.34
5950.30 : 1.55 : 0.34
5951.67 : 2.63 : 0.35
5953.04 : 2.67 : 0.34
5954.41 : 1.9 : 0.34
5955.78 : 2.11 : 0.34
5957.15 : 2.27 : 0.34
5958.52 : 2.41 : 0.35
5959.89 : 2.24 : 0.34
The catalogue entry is 1.61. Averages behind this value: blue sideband 2.26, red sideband 2.24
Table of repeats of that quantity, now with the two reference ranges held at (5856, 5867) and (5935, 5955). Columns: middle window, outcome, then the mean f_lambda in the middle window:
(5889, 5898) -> 1.2 A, 1.95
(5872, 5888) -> -0.9 A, 2.41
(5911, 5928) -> -1.5 A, 2.42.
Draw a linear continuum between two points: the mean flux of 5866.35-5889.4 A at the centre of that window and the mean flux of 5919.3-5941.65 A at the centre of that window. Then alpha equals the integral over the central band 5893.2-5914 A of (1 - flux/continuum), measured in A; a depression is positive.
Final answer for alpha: 0.7 A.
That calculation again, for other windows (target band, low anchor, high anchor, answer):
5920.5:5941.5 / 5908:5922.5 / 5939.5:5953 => 0.7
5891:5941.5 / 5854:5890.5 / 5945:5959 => 0.7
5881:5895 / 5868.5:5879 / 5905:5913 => 1.7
